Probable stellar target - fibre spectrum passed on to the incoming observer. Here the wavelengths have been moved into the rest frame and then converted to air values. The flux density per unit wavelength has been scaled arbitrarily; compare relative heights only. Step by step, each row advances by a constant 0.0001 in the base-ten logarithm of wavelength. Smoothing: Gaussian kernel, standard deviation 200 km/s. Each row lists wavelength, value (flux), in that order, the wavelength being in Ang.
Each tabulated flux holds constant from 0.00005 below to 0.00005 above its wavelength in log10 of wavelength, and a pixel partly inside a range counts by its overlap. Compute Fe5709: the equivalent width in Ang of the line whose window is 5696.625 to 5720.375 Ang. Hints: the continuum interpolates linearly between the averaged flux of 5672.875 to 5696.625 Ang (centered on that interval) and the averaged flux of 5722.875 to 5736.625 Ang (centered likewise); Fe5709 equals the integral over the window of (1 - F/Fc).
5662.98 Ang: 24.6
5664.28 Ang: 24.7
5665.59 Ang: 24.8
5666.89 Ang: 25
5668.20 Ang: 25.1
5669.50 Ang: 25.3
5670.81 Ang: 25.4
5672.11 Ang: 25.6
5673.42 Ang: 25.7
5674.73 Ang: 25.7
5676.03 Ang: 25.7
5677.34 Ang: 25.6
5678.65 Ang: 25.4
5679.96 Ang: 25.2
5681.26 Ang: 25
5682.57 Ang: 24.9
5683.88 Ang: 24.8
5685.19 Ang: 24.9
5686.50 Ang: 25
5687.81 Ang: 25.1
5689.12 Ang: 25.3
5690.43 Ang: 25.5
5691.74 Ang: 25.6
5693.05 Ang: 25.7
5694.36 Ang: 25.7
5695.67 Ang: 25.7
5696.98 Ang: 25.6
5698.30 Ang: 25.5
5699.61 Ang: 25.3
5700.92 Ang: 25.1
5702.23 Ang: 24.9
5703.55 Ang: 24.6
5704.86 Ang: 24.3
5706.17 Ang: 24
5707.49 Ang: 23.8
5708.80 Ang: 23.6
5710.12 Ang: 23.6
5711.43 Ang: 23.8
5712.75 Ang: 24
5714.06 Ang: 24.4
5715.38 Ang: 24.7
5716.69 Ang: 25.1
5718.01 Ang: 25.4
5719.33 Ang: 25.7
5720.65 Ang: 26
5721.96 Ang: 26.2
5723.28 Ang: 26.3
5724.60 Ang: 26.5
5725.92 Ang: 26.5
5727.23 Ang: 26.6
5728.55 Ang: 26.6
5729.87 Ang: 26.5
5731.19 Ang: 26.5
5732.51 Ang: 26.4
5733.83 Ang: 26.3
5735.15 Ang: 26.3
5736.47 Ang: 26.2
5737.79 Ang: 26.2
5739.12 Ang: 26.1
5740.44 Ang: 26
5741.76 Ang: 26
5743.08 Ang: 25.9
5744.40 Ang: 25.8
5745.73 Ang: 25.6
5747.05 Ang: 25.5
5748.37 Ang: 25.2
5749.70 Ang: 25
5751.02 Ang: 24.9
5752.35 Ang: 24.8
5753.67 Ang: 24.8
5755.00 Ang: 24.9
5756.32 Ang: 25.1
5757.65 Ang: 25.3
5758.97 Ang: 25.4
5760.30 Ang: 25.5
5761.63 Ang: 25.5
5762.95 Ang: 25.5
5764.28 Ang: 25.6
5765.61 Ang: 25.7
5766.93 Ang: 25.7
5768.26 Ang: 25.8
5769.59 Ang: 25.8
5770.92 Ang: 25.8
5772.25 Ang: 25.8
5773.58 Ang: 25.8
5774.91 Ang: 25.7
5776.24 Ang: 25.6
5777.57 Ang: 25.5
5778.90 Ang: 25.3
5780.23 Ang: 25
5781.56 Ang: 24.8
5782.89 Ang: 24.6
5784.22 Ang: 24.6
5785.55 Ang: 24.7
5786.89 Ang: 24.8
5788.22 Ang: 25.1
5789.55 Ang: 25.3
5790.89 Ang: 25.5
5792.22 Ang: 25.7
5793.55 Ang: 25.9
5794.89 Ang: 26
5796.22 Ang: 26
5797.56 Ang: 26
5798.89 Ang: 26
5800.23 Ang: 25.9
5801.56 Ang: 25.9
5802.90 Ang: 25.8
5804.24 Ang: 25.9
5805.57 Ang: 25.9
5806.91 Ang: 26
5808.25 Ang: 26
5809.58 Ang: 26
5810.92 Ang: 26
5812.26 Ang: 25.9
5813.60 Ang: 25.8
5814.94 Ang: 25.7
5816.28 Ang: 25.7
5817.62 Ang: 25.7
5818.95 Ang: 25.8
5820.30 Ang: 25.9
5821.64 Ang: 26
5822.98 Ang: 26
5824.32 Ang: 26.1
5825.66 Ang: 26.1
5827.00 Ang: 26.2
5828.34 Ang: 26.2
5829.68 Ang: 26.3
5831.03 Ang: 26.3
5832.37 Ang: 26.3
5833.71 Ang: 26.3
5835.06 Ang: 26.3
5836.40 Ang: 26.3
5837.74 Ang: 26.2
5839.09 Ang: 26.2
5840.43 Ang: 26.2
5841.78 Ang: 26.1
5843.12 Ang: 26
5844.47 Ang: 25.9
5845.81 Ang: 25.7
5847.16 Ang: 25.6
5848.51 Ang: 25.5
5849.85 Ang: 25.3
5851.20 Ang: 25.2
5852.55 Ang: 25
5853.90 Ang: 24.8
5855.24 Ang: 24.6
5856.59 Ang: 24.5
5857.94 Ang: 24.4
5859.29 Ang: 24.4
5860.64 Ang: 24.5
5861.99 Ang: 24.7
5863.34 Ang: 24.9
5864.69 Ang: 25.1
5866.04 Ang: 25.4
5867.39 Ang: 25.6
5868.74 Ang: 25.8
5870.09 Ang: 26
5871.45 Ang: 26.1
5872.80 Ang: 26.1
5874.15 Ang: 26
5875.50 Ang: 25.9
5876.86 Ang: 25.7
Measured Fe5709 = 1.2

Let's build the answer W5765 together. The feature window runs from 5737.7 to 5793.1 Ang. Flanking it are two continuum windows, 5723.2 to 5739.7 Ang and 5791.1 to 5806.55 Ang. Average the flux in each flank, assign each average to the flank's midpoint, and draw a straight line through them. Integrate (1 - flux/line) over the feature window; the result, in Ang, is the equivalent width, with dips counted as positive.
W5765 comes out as 1.56 Ang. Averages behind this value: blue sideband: 26.4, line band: 25.4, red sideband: 25.9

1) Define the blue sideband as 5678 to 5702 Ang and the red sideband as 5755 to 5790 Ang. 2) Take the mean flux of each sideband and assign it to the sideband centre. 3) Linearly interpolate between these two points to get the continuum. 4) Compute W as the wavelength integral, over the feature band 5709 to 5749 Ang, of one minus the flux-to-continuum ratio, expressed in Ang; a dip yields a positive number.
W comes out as -0.61 Ang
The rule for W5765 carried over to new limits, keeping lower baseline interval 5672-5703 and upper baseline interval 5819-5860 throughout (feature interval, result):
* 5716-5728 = -0.29 Ang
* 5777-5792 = 0.32 Ang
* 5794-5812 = -0.22 Ang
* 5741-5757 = 0.13 Ang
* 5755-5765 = 0.06 Ang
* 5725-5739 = -0.52 Ang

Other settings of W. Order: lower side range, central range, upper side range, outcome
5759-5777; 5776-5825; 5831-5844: 0.5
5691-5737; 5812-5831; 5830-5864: -0.4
